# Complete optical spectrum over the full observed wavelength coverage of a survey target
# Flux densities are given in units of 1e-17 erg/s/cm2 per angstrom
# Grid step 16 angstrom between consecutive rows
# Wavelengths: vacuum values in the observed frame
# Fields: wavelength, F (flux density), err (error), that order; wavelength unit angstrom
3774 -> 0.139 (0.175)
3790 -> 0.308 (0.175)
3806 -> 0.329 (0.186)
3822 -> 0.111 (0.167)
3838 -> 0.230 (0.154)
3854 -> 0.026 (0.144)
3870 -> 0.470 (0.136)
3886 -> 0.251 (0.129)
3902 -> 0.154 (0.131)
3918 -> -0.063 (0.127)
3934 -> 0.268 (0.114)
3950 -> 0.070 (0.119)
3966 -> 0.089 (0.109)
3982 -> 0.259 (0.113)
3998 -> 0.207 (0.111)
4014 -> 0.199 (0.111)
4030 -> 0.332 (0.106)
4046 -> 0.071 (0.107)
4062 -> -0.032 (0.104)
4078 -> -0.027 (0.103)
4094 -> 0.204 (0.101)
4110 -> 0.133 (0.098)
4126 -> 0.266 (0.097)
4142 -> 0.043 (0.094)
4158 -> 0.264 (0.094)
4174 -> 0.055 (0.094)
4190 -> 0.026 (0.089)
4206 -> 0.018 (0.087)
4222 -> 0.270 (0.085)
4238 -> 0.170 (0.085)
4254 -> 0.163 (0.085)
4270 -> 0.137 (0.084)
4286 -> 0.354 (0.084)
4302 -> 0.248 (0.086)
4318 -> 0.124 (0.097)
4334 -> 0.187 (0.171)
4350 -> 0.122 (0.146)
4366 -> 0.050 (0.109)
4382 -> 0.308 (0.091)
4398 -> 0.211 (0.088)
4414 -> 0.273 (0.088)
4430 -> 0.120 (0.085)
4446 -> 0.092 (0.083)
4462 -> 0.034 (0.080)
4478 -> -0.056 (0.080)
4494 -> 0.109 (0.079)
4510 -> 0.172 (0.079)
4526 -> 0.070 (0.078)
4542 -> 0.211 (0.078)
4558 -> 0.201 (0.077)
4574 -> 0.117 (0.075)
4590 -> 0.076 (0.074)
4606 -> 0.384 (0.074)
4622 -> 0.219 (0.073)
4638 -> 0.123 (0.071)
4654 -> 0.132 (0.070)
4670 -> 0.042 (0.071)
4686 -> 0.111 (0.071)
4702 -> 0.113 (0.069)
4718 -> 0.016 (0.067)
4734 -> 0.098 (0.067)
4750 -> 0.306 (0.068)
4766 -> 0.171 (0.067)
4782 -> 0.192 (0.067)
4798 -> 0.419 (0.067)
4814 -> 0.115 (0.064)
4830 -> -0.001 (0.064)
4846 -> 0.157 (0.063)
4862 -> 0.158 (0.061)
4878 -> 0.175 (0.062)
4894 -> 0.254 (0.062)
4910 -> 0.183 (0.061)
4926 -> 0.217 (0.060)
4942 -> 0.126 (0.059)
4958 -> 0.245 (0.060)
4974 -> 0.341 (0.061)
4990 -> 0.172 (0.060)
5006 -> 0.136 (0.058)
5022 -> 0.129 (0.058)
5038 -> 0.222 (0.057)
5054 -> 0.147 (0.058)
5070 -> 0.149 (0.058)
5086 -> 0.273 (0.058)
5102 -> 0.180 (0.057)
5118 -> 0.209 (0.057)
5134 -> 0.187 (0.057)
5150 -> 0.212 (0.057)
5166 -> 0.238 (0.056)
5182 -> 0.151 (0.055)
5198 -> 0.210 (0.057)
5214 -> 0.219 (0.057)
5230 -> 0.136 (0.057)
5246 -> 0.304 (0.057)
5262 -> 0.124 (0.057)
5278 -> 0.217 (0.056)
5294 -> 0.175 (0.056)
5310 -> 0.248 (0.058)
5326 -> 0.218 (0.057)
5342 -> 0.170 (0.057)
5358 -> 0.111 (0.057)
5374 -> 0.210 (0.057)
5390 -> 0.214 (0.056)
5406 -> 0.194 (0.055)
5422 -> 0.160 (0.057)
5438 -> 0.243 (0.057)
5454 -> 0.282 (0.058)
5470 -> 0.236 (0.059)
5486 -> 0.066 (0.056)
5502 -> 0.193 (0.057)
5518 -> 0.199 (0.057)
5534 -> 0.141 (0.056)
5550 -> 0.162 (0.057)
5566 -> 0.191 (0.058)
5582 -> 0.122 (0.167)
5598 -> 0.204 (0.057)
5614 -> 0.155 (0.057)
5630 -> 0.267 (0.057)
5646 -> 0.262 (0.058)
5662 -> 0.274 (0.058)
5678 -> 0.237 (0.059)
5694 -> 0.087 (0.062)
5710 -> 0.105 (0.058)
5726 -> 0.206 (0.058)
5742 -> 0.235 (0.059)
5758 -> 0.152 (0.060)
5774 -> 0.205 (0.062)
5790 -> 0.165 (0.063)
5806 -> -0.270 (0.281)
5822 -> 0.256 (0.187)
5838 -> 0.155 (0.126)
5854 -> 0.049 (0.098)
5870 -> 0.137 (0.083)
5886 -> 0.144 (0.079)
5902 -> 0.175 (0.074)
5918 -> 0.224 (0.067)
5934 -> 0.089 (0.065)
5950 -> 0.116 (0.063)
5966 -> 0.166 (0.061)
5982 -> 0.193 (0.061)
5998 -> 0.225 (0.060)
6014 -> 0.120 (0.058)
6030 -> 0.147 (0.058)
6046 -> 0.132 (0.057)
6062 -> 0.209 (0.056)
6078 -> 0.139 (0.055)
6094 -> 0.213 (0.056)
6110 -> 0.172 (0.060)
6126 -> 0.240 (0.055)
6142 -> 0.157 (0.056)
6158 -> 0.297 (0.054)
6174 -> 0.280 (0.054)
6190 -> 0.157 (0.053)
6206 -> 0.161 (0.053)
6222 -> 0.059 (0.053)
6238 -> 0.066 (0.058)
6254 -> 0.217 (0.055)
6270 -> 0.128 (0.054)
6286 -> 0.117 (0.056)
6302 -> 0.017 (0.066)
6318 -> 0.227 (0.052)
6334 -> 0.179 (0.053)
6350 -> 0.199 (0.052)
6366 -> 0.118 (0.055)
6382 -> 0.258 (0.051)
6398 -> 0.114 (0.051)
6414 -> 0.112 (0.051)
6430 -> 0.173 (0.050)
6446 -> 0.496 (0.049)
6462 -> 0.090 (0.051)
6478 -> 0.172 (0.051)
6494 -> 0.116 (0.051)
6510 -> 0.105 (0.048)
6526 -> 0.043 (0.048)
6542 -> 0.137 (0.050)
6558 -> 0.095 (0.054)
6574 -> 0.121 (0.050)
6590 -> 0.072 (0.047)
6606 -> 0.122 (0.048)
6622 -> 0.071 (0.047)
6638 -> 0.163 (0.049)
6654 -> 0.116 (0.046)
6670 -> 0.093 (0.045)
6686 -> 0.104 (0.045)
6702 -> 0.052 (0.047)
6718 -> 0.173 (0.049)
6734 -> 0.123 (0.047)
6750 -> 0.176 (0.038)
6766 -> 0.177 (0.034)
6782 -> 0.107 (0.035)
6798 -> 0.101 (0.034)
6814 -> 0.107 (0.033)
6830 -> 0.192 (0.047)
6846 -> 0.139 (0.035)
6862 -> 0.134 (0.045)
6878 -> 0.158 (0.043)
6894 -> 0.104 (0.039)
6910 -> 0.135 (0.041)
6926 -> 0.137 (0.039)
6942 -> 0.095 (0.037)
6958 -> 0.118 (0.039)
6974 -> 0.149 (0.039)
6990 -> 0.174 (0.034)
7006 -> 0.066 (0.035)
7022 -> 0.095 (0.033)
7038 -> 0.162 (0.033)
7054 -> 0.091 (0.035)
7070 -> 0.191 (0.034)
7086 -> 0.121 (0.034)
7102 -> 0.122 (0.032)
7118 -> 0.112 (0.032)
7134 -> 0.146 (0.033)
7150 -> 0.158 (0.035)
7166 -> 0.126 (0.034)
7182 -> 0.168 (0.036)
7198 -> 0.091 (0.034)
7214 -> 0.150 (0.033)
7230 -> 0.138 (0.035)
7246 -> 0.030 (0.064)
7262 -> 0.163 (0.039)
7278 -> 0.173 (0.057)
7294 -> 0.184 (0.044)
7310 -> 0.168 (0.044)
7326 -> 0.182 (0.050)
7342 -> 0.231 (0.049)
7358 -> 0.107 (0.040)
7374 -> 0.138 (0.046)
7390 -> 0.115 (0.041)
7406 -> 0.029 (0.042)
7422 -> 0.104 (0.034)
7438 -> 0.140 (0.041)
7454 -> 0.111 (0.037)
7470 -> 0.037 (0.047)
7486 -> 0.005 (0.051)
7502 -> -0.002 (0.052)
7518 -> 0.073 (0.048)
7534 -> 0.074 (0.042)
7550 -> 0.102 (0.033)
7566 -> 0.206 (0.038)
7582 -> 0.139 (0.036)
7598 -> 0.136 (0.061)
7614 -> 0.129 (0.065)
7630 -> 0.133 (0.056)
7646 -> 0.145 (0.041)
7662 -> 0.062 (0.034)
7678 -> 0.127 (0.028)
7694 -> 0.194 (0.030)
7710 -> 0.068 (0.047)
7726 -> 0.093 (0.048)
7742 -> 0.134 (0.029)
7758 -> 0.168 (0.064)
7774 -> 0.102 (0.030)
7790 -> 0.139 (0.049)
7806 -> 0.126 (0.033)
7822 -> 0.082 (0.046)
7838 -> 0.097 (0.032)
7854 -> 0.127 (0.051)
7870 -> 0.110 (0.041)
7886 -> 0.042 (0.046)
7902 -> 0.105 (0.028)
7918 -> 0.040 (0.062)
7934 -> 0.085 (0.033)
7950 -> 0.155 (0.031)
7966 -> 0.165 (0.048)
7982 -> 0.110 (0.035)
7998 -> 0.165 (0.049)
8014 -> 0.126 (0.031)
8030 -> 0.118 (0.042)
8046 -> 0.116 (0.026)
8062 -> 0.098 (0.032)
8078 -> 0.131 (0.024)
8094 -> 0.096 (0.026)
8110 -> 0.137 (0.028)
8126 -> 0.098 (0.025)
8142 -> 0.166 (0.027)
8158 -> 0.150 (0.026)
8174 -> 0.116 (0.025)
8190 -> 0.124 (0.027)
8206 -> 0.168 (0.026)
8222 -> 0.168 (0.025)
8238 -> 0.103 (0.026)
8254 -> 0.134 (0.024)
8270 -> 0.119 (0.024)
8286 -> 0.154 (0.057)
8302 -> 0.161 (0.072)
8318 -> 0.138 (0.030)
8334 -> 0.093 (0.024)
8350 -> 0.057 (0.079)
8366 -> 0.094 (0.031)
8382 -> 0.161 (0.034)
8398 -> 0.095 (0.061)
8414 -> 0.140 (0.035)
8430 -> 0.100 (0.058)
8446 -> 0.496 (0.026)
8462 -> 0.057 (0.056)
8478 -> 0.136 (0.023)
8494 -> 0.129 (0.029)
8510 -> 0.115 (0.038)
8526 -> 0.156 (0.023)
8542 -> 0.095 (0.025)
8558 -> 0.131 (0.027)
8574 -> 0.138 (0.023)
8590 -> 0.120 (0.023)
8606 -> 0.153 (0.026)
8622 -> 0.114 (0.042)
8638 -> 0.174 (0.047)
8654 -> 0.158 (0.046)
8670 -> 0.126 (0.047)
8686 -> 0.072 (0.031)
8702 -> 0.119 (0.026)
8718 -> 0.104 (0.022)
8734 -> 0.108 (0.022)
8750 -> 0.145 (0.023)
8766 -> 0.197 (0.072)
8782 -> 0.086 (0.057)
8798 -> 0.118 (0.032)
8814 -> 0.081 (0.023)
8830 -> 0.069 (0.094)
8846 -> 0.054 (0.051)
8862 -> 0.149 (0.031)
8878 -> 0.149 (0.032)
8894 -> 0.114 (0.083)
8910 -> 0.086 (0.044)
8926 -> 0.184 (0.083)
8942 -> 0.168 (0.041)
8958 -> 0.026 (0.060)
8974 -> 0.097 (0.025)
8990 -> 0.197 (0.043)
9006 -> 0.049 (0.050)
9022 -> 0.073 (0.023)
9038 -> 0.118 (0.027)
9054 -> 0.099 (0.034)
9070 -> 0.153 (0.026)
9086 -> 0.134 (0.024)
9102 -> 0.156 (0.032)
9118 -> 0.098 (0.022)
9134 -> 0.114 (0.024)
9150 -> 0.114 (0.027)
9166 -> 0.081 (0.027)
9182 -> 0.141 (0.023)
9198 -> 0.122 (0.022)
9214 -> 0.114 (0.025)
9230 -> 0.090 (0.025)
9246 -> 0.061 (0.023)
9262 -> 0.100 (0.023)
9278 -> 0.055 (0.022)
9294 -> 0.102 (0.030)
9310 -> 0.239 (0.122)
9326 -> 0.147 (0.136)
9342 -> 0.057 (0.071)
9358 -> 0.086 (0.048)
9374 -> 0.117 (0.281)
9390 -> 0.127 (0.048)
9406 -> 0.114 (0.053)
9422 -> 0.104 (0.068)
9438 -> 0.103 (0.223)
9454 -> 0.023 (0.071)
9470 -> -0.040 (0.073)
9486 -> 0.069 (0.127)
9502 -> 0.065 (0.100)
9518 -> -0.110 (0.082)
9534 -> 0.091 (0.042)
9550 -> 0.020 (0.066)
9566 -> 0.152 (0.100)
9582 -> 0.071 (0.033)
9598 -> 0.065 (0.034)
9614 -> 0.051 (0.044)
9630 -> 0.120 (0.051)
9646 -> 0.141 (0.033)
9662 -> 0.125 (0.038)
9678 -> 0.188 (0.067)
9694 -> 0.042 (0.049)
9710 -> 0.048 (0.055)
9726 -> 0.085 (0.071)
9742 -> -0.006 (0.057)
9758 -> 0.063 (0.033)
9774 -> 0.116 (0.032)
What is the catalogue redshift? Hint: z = 0.29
